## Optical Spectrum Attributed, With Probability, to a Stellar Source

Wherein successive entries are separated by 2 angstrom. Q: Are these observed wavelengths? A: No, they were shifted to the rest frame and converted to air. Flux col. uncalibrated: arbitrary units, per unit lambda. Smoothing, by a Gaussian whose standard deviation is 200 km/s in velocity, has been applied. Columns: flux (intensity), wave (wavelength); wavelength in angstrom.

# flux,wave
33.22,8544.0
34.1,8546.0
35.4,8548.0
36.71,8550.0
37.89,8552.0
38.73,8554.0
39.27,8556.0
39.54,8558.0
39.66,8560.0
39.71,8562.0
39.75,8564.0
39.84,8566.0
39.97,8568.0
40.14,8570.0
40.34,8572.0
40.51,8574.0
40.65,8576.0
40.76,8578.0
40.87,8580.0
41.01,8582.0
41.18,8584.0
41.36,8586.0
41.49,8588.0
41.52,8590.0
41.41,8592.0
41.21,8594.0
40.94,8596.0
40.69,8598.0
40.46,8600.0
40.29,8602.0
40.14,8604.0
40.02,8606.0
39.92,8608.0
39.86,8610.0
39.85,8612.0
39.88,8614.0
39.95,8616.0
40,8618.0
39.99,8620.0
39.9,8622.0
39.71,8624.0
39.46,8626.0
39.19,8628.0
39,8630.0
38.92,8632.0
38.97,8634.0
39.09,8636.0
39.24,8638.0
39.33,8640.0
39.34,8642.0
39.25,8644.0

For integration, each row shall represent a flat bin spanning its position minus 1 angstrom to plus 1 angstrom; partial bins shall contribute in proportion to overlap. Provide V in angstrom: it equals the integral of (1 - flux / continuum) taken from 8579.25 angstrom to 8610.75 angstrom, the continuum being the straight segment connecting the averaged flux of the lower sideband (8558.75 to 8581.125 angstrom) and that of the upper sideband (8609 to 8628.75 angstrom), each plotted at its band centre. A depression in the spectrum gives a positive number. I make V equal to -0.6 angstrom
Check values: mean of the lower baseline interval 40.2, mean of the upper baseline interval 39.8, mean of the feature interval 40.8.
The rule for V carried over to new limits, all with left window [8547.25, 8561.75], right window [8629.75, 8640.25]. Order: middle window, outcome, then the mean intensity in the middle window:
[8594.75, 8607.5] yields -0.55 angstrom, 40.4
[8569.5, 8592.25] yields -1.41 angstrom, 40.9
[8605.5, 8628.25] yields -0.54 angstrom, 39.8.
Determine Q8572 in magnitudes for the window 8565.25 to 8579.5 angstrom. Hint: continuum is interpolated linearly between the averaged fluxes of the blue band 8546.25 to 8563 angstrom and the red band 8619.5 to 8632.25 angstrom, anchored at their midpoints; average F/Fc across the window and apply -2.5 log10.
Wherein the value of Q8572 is -0.05 mag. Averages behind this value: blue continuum 38.2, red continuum 39.5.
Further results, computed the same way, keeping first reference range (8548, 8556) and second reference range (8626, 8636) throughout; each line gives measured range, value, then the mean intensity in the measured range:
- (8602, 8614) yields -0.04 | 40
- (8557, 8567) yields -0.05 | 39.7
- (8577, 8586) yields -0.08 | 41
